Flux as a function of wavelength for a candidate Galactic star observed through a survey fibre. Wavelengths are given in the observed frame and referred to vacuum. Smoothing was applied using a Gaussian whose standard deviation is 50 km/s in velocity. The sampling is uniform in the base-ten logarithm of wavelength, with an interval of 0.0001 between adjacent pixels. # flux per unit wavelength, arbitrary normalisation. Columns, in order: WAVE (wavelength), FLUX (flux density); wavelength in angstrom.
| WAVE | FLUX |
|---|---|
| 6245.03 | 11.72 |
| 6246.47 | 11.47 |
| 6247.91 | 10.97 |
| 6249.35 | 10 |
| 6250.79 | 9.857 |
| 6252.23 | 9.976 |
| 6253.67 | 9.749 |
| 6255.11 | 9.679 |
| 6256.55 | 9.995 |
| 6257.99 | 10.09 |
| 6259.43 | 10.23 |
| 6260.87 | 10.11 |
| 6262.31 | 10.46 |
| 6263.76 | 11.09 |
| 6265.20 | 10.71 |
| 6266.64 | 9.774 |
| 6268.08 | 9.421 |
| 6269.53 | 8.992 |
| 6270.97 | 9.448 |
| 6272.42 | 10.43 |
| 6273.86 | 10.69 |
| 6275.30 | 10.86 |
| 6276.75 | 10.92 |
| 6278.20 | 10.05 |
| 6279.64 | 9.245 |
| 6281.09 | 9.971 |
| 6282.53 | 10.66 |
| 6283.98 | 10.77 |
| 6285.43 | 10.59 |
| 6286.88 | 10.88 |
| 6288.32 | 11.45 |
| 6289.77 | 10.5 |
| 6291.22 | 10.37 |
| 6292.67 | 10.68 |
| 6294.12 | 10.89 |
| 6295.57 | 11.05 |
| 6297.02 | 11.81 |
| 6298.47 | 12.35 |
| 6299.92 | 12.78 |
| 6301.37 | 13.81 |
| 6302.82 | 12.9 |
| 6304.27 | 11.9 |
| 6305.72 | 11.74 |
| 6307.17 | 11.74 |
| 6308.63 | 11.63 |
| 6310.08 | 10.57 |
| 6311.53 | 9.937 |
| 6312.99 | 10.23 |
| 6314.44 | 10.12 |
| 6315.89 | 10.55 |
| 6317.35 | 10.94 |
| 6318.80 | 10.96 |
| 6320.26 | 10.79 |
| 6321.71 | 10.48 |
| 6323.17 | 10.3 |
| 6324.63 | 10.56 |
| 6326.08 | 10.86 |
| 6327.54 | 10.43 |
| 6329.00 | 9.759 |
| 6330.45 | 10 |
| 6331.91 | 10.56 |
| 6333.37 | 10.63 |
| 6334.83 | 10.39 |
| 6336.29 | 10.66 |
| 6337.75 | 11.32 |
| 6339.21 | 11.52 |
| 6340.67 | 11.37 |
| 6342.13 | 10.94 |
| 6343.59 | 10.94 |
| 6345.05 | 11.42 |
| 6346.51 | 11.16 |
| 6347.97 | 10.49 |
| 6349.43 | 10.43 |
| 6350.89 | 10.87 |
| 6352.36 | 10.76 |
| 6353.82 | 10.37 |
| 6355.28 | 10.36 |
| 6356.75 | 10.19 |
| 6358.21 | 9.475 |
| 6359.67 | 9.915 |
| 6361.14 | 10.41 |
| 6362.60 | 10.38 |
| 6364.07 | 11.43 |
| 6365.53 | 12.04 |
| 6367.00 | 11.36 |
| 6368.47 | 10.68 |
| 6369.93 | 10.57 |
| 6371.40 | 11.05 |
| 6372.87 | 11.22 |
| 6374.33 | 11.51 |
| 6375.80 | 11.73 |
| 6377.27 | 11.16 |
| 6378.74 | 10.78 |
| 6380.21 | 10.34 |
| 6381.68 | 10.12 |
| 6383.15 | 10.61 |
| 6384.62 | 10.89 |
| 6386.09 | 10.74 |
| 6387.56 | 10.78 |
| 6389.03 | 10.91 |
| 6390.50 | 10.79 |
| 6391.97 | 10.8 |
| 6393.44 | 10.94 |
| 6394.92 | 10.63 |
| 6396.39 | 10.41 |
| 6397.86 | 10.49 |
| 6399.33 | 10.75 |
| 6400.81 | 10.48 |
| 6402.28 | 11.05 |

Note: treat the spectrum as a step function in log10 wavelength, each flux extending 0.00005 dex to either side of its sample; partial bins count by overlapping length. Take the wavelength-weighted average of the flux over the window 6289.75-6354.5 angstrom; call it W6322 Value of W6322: 11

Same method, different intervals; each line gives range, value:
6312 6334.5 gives 10.5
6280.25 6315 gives 11.2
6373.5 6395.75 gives 10.8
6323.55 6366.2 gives 10.7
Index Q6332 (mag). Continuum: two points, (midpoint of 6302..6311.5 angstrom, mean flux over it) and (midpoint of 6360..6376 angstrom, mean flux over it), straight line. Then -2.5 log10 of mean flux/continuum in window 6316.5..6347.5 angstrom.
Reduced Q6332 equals 0.06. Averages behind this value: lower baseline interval 11.6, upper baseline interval 11.1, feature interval 10.8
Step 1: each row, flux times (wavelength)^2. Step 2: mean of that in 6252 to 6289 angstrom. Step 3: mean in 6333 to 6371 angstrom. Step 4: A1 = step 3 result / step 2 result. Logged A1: 1.08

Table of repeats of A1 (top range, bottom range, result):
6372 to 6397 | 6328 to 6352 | 1.02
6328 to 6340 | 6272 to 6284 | 1.04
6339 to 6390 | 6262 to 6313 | 1.02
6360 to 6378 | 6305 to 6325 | 1.05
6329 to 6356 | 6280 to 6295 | 1.03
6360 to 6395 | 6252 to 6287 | 1.11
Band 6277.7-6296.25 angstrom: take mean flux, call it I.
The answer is 10.6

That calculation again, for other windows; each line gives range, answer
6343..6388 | 10.8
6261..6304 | 10.8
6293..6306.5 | 12.1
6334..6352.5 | 10.9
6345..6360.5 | 10.5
